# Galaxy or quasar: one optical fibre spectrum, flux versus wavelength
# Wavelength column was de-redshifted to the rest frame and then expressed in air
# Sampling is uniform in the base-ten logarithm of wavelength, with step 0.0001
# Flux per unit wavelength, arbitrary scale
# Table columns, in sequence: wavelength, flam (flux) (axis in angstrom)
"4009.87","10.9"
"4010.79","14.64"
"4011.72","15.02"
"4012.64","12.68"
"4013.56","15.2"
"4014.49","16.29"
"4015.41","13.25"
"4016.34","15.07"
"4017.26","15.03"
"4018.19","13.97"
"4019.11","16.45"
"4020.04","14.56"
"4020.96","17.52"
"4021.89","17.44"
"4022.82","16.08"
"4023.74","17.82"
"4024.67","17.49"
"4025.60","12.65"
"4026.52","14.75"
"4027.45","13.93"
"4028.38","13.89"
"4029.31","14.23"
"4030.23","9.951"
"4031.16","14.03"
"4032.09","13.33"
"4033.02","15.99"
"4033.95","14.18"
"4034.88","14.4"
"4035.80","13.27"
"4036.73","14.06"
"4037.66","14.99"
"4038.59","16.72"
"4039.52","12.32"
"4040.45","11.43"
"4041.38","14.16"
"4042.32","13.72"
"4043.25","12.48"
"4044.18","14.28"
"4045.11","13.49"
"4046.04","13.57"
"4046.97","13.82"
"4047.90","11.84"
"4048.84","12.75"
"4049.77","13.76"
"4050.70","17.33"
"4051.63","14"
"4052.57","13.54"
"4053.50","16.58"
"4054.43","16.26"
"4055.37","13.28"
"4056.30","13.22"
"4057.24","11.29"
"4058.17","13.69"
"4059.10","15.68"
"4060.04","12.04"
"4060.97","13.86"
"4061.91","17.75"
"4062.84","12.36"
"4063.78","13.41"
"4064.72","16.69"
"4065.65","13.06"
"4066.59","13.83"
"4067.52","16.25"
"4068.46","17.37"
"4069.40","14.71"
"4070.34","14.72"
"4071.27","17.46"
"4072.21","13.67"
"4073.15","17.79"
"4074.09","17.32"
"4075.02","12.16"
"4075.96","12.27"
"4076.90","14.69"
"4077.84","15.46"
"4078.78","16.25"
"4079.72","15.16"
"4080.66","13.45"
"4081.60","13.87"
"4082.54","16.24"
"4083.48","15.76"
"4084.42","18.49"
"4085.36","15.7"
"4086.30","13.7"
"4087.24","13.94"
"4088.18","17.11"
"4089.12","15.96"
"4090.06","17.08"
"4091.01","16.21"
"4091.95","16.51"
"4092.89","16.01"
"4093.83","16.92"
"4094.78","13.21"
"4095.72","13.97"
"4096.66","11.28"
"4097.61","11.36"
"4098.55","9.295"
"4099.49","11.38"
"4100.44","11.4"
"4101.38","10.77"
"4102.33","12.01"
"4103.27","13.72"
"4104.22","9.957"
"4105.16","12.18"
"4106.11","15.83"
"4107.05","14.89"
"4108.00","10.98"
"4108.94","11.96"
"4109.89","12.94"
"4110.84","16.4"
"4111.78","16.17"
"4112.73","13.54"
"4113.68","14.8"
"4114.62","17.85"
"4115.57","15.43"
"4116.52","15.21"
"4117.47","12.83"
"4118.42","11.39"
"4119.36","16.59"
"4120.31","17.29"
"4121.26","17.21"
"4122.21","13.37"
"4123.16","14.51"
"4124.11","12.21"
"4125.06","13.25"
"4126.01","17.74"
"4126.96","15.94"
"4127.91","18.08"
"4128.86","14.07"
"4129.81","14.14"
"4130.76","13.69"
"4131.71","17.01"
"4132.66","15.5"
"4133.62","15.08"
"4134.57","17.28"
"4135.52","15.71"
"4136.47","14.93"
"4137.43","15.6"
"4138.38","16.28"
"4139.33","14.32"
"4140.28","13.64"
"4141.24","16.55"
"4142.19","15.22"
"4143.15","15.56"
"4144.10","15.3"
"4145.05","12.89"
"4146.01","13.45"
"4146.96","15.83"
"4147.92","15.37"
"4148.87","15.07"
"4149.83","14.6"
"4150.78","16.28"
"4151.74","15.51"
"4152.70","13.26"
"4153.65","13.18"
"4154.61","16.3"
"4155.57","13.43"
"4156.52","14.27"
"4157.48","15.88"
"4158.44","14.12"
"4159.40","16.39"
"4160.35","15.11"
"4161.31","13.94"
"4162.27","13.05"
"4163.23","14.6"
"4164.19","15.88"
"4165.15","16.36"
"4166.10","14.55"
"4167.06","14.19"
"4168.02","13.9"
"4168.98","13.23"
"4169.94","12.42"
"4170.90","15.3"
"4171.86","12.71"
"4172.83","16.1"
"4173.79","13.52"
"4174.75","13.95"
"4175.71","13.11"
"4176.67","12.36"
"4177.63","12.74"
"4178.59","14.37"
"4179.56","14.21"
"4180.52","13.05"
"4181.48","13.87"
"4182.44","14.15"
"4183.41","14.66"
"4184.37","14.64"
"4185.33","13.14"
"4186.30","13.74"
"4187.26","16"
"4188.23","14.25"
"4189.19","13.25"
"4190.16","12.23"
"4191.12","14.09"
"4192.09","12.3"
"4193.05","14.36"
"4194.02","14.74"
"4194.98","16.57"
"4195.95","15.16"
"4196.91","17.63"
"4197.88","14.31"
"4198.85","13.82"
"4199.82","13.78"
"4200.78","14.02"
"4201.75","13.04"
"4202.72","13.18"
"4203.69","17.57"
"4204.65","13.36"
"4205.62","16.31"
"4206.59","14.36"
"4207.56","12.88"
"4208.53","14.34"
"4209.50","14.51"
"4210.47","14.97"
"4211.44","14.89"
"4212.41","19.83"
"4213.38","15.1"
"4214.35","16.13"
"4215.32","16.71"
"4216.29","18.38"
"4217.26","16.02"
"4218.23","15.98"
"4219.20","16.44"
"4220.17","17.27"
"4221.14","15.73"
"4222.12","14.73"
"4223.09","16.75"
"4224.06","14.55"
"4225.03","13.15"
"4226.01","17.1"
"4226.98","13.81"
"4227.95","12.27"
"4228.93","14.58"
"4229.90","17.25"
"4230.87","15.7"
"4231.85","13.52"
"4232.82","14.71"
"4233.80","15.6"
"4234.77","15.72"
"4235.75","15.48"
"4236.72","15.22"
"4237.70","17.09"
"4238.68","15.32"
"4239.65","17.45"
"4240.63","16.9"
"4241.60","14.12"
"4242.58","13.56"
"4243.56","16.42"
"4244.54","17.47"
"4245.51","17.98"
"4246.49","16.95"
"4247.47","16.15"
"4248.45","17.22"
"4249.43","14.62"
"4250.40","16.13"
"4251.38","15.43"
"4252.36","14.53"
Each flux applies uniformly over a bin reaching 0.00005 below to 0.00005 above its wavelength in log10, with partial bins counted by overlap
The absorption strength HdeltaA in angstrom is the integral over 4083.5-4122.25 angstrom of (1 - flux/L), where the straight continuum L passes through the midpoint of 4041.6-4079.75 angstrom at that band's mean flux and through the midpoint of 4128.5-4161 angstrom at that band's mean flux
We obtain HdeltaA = 1.3 angstrom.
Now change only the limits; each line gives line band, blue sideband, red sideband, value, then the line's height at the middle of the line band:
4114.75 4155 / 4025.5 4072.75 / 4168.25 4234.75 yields -1.8 angstrom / 14.4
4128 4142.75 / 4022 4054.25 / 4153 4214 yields -1.0 angstrom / 14.3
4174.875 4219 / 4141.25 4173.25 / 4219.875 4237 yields 0.9 angstrom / 14.9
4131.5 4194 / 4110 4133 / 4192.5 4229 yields 2.8 angstrom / 15.2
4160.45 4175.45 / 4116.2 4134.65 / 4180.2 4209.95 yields 0.4 angstrom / 14.6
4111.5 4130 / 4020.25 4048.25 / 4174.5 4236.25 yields -0.7 angstrom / 14.5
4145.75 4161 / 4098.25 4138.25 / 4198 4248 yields -0.2 angstrom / 14.7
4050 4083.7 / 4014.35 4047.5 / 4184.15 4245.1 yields -0.5 angstrom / 14.6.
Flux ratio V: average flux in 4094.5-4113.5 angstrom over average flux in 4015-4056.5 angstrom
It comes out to 0.9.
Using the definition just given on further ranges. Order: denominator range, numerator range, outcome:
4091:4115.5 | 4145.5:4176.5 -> 1.07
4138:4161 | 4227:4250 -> 1.05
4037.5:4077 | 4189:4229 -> 1.05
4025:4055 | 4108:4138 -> 1.08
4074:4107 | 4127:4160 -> 1.07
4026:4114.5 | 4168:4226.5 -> 1.03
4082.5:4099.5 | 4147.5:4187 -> 0.97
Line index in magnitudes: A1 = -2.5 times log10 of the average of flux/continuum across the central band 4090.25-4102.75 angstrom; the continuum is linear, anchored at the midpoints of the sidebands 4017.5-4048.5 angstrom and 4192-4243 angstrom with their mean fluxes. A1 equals 0.11 mag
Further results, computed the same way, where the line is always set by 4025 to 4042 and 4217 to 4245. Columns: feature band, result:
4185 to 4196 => 0.08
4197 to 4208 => 0.07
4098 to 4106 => 0.24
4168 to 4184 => 0.10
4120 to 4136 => -0.06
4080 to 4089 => -0.08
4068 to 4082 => -0.07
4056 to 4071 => -0.03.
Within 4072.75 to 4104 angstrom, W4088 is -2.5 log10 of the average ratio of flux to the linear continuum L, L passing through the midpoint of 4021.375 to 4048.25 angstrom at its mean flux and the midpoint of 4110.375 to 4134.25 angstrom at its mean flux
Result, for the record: 0.03 mag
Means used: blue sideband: 14.2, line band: 14.4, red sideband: 15.2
